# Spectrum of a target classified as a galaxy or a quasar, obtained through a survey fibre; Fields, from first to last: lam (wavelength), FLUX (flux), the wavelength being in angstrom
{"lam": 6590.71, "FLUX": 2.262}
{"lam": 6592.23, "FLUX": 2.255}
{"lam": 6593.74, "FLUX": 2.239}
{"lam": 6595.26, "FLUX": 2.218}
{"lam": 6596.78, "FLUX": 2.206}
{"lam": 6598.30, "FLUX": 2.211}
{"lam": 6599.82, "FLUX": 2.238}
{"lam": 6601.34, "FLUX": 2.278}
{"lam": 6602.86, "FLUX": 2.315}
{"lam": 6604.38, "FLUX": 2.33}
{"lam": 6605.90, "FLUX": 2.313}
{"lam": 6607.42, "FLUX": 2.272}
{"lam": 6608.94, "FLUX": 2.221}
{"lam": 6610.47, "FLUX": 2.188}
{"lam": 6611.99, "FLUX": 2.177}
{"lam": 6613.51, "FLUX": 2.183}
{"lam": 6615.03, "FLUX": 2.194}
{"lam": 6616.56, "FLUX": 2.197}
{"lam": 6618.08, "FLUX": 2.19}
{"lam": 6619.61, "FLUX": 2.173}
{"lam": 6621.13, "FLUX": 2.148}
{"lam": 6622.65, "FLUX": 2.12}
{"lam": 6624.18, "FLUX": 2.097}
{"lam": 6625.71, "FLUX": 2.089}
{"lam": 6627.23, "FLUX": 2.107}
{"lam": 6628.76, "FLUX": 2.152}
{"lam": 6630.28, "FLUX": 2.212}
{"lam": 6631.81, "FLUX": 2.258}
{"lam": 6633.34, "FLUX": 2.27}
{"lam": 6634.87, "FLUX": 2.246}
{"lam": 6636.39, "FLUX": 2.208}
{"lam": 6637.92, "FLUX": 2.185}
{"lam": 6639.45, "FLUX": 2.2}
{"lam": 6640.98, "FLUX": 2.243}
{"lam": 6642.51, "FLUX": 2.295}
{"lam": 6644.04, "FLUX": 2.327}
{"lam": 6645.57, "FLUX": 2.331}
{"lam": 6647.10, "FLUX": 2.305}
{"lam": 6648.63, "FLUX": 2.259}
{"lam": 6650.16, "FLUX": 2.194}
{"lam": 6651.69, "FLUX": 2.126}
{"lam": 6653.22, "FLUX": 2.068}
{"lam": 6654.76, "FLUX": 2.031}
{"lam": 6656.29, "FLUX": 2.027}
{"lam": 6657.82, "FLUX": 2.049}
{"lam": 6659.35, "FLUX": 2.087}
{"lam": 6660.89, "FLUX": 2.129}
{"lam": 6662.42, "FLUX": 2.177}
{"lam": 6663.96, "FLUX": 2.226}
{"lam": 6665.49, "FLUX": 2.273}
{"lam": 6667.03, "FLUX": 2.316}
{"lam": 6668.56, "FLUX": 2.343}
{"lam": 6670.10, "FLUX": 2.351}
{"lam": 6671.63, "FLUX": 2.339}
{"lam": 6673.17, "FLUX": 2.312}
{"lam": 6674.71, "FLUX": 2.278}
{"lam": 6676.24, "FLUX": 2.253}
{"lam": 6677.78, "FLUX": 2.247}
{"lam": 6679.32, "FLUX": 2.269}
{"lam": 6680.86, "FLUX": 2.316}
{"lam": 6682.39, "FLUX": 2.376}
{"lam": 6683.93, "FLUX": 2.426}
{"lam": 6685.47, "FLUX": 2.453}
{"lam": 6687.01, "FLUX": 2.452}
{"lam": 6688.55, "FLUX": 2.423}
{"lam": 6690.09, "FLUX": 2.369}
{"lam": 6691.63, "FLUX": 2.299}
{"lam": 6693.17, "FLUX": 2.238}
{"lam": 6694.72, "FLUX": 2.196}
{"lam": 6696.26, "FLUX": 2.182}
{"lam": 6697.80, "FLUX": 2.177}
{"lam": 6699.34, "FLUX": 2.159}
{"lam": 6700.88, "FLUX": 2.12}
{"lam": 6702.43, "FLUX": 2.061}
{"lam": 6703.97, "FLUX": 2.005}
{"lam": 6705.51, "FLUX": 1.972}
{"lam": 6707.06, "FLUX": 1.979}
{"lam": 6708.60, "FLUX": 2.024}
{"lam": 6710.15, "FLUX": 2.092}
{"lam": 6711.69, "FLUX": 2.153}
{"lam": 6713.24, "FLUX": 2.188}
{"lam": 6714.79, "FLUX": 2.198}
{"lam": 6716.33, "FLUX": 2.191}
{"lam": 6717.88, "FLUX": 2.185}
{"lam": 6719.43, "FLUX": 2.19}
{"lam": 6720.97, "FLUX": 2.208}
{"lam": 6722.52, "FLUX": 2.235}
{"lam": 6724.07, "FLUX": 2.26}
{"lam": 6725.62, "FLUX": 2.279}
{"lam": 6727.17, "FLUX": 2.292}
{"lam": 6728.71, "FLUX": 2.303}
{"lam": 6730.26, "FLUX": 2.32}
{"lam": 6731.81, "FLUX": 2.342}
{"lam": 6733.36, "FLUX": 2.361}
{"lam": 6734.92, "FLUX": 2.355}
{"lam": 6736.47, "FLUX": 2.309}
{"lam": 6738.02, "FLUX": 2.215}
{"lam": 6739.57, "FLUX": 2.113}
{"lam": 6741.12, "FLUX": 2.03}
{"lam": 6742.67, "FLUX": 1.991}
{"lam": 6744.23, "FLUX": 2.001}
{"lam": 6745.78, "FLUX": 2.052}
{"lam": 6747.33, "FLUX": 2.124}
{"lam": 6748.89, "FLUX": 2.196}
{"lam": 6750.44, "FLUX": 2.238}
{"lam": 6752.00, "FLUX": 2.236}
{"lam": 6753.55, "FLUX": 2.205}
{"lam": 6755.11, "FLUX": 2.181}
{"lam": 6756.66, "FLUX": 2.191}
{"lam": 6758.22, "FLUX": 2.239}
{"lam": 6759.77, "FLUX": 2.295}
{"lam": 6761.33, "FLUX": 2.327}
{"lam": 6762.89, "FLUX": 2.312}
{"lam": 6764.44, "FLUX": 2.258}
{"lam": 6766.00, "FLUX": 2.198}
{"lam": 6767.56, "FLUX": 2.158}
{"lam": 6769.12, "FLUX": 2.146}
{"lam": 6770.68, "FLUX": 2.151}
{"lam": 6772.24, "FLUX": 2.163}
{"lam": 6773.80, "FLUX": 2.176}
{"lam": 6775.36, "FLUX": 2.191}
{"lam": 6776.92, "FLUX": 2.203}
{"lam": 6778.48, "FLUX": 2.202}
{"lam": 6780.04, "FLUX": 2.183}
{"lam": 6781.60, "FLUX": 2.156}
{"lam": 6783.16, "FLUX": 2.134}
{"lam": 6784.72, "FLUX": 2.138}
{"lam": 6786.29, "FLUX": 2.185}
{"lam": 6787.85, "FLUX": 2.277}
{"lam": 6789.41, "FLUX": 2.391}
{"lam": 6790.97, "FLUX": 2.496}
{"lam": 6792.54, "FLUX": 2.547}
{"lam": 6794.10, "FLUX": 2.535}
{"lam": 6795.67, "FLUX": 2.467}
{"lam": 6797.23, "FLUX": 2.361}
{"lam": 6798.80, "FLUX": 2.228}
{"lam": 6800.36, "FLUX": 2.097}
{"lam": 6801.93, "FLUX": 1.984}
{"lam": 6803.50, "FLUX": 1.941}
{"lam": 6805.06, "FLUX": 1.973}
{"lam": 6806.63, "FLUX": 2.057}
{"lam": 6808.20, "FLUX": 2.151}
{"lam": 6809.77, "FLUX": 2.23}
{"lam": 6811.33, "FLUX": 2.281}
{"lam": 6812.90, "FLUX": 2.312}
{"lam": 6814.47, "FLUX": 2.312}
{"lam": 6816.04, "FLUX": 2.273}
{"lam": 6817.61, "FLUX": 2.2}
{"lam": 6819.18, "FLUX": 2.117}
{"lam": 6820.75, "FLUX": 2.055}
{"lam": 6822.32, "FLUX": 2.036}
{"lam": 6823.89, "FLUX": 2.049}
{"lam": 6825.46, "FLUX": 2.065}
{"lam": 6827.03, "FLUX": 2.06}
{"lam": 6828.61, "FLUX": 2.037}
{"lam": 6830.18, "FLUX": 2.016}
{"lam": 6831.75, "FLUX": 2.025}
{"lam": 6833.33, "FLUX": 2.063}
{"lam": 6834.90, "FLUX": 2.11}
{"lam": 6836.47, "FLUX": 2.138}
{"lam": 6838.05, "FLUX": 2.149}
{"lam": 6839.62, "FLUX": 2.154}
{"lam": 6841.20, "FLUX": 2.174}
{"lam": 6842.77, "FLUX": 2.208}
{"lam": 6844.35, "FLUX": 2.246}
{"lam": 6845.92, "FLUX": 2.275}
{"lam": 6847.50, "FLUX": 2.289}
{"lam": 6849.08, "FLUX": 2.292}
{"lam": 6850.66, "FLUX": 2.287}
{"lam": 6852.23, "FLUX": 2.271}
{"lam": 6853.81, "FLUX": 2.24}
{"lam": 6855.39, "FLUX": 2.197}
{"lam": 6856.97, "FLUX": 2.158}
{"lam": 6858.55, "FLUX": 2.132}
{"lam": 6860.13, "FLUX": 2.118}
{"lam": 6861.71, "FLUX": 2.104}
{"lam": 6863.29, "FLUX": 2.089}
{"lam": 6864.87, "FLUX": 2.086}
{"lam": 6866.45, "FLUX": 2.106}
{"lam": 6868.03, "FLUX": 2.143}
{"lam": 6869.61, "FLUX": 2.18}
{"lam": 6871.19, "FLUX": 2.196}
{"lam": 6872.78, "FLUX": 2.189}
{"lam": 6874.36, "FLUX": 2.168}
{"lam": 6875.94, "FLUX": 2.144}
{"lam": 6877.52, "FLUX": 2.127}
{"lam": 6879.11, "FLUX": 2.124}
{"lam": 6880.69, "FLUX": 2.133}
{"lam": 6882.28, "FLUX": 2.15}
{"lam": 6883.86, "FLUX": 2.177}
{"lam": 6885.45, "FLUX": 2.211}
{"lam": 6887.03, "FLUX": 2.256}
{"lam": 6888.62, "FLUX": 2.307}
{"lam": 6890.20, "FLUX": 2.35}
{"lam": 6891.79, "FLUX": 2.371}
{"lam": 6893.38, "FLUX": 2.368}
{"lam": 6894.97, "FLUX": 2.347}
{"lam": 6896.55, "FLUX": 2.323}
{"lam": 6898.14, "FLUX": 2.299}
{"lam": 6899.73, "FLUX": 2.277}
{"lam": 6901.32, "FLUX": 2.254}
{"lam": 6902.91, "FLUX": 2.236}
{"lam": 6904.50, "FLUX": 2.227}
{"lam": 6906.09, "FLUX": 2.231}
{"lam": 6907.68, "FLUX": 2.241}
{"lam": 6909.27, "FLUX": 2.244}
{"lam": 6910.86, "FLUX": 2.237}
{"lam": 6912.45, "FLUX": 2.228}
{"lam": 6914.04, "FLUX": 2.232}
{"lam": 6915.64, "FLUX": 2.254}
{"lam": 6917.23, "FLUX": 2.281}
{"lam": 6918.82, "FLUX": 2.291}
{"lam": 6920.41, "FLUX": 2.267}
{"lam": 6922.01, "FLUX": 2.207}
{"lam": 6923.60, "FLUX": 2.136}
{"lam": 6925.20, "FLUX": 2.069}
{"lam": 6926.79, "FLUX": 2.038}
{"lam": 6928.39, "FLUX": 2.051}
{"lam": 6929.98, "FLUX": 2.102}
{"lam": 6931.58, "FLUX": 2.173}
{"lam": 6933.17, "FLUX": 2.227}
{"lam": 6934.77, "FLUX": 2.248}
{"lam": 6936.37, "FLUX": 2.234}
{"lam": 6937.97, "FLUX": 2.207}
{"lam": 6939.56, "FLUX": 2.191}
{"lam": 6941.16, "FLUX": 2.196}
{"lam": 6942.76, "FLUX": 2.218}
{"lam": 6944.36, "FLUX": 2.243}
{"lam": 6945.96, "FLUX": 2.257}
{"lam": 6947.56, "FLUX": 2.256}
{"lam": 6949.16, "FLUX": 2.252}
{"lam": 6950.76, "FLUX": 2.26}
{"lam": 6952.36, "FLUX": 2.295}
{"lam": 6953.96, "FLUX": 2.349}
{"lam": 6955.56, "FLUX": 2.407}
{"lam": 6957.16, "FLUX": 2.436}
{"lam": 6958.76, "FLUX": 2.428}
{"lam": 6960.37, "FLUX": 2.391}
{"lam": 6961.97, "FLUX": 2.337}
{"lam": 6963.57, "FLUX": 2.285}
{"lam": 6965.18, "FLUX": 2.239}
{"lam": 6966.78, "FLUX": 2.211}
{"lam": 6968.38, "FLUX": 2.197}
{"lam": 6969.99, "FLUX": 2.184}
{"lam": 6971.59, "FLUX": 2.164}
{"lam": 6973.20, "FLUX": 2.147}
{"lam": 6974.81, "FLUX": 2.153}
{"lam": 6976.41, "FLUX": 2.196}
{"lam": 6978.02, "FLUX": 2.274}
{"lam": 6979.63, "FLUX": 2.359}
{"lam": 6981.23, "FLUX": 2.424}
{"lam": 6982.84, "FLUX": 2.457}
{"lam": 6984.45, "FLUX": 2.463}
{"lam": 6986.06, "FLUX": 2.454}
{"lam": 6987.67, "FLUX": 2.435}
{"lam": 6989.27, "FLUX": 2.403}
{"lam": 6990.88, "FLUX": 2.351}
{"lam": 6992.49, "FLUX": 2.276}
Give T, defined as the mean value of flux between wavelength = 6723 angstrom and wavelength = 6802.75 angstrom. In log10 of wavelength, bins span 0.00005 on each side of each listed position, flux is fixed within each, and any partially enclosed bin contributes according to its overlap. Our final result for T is 2.23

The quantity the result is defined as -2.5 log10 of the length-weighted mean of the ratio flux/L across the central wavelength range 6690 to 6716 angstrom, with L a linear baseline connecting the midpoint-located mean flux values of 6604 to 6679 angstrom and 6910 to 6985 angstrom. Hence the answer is 0.04 mag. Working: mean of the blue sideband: 2.21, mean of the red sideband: 2.25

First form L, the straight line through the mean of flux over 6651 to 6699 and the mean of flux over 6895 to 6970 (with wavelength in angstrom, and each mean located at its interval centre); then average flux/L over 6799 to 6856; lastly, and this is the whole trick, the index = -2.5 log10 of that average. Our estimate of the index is 0.05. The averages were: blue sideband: 2.25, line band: 2.15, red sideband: 2.25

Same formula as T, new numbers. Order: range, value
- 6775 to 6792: 2.24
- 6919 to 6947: 2.18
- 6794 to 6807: 2.17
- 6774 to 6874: 2.18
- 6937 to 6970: 2.28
